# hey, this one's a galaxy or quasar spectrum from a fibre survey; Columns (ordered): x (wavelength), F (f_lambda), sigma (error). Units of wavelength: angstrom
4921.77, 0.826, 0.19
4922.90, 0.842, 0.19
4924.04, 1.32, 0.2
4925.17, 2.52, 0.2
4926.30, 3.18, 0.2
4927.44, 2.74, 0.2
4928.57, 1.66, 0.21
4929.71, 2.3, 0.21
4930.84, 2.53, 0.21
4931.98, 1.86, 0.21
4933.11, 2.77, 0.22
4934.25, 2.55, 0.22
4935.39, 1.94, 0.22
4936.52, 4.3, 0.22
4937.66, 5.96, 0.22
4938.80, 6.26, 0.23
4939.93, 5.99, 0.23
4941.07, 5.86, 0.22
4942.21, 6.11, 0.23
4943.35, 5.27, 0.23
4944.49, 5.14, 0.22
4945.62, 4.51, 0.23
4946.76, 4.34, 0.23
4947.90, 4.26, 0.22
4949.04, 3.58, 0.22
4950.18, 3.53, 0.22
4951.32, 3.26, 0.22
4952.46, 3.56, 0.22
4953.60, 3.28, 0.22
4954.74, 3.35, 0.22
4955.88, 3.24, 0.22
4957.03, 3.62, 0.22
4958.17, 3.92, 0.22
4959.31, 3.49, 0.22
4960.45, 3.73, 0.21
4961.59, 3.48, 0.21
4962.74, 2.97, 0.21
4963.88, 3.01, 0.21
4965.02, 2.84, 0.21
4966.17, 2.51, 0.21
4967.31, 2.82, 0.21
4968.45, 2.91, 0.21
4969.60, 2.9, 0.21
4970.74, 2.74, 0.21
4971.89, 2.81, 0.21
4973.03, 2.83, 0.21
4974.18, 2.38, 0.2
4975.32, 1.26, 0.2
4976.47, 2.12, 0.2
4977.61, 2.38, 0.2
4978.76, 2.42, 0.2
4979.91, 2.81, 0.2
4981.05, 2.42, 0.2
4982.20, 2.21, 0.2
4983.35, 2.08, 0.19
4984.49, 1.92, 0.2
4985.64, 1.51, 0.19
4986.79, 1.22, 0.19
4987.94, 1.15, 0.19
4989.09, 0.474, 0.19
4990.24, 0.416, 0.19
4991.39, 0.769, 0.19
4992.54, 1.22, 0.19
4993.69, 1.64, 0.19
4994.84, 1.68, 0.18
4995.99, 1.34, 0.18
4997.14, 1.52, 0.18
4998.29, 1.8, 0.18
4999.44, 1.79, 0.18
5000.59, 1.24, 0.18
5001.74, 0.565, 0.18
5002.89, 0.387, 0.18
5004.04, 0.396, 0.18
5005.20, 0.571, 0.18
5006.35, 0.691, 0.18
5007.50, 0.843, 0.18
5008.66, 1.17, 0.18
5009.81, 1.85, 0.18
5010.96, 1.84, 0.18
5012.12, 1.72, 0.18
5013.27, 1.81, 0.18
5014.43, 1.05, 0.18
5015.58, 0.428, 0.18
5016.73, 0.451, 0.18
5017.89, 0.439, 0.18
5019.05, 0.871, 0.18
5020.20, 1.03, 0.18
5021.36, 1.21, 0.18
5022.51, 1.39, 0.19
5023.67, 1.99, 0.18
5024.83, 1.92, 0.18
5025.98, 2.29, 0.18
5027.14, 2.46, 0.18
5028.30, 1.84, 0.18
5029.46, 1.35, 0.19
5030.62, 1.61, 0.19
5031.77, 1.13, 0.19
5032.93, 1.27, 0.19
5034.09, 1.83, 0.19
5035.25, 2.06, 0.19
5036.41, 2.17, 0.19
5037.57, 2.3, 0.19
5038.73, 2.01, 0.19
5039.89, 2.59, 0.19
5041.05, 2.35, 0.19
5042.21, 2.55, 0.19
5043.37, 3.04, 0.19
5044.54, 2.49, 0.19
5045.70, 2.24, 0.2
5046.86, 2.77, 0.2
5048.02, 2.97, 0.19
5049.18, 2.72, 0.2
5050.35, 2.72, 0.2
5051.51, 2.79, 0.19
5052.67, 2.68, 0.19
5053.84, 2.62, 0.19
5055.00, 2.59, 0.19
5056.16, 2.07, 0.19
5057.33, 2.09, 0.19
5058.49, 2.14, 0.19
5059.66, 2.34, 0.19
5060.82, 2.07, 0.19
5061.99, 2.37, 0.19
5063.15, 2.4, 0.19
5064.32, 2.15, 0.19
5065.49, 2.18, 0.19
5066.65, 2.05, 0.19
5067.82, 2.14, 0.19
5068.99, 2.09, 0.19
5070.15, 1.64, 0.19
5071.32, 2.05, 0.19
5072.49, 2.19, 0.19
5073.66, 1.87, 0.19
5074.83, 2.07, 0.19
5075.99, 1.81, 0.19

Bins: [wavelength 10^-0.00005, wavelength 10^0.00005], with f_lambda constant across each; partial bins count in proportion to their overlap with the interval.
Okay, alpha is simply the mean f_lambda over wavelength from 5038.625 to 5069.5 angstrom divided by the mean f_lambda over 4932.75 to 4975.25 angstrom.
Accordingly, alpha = 0.7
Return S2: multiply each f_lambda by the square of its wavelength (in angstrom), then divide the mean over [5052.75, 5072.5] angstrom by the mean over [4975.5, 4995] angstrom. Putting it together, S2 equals 1.4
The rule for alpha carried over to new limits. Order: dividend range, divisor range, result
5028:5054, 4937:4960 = 0.51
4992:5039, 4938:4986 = 0.41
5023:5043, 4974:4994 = 1.19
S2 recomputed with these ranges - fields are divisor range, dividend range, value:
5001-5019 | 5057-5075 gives 2.28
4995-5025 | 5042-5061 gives 2.21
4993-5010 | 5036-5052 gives 2.26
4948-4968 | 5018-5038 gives 0.51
